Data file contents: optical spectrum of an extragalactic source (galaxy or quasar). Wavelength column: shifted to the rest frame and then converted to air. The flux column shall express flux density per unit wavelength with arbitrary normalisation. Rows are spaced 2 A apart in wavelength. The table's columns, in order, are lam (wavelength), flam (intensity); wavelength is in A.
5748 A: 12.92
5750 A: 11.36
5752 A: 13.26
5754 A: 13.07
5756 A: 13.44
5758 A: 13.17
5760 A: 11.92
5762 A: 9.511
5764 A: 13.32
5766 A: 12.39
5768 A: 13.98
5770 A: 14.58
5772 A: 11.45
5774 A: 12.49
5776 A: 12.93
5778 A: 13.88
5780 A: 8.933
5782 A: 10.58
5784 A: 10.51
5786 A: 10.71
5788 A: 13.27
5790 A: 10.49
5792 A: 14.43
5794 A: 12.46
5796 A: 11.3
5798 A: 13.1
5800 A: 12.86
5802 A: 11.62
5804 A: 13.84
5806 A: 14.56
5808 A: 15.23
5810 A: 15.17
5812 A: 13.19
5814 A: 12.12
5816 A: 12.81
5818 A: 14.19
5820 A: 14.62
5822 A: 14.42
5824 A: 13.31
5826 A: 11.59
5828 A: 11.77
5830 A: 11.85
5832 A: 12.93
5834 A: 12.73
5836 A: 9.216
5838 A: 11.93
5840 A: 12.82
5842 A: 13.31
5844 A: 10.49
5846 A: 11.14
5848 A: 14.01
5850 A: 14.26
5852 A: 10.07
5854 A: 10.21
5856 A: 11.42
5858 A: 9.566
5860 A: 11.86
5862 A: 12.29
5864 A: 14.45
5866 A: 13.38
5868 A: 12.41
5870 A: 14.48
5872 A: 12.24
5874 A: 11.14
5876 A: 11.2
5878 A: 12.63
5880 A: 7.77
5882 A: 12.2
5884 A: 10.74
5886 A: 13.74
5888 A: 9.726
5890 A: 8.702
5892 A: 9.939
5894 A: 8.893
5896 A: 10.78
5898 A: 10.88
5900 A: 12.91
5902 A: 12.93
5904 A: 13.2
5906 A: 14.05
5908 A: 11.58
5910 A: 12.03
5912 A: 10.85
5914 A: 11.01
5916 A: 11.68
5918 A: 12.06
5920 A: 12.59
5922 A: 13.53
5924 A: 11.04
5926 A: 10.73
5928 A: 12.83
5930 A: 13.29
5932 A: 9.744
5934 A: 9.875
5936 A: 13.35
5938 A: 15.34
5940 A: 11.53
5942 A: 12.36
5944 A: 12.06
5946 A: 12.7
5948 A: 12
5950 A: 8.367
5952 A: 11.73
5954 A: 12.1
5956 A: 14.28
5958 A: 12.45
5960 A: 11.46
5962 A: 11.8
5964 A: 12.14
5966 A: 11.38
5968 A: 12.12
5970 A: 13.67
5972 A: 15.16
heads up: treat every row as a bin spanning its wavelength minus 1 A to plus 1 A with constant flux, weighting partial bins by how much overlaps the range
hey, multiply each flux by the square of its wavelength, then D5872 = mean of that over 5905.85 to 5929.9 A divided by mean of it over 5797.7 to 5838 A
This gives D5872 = 0.95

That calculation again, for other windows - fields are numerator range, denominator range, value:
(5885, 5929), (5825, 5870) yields 0.98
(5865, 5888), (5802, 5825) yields 0.88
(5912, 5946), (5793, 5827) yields 0.94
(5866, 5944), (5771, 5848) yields 0.97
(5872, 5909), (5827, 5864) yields 0.97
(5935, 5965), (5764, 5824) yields 1.00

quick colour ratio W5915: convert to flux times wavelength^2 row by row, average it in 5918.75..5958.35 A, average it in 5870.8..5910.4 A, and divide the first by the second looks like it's 1.08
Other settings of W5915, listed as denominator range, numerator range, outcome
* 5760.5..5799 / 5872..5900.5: 0.93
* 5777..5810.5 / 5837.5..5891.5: 0.96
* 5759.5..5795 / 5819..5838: 1.05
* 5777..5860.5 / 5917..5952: 1.01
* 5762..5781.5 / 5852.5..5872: 1.01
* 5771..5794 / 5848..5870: 1.06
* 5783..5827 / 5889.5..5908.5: 0.91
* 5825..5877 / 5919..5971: 1.04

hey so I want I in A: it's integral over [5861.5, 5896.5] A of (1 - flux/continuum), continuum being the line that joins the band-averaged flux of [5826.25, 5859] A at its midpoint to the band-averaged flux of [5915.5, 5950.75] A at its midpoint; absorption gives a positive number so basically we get 1.0 A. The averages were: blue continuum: 11.7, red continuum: 12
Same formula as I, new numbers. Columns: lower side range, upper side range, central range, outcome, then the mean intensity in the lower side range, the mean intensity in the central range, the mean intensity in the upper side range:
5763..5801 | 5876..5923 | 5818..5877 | -2.1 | 12.3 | 12.3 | 11.5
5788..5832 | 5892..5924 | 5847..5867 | 0.5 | 13.1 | 12.2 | 11.8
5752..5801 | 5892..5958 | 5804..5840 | -2.6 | 12.3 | 13.1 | 11.9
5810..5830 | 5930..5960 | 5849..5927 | 5.4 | 13.2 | 11.7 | 12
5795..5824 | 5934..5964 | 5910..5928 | 1.0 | 13.5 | 11.8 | 12.2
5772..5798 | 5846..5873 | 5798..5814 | -2.2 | 11.9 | 13.6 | 12.3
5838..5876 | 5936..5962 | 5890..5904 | 1.3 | 12.2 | 11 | 12.2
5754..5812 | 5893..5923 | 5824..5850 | 0.4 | 12.6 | 12.1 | 11.9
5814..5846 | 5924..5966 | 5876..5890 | 1.5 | 12.5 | 11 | 12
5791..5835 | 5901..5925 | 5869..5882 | 1.0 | 13.2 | 11.6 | 12.2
